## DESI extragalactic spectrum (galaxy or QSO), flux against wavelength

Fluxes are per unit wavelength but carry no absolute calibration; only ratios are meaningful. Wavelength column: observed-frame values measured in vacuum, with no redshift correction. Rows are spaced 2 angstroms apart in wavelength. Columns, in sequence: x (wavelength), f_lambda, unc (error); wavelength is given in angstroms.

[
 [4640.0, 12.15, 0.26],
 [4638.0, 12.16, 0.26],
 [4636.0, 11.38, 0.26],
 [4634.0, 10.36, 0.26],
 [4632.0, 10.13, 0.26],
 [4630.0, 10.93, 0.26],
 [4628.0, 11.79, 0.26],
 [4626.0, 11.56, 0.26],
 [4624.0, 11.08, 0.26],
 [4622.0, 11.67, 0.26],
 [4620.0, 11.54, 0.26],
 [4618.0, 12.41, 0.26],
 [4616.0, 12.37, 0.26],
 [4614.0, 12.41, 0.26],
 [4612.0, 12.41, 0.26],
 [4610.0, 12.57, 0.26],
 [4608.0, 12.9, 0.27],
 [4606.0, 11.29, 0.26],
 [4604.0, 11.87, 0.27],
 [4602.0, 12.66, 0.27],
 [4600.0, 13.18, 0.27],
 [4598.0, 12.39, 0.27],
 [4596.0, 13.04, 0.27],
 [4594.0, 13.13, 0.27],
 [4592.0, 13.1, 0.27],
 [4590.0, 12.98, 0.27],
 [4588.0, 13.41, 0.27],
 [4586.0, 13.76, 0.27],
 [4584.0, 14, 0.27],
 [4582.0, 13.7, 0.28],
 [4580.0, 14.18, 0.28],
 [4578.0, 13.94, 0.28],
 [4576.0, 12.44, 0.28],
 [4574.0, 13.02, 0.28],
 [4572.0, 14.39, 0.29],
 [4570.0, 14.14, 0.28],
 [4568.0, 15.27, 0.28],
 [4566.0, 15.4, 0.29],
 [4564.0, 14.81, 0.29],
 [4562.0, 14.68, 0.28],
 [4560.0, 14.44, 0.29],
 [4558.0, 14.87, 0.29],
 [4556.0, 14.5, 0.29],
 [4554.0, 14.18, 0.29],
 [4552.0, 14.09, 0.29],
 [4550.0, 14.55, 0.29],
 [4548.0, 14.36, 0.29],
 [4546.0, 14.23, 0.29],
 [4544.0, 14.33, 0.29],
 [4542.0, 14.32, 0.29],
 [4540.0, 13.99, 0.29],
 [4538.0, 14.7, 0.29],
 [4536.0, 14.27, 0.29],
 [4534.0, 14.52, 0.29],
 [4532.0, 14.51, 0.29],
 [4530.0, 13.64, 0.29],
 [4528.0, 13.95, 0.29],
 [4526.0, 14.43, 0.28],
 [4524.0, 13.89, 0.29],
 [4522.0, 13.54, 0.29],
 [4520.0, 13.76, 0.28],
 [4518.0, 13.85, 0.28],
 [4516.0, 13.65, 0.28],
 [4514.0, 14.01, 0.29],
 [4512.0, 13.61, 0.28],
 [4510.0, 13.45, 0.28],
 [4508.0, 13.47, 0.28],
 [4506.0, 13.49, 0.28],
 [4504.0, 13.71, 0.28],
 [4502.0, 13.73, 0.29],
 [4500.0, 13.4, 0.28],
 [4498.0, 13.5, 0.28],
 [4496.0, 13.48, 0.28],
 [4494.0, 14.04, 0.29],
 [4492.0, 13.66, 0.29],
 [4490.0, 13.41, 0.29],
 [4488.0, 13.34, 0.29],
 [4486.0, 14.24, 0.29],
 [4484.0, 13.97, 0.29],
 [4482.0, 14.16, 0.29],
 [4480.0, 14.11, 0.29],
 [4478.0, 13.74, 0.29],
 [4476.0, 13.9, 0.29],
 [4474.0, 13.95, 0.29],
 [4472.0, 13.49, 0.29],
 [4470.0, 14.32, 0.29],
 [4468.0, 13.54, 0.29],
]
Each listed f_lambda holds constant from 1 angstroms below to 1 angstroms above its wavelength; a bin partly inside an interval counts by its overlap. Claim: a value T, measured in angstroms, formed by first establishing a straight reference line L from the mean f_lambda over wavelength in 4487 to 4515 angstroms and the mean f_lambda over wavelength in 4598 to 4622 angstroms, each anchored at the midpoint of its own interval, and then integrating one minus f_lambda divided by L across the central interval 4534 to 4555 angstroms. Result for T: -2.0 angstroms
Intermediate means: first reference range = 13.6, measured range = 14.3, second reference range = 12.3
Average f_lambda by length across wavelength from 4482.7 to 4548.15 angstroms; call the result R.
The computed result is 13.9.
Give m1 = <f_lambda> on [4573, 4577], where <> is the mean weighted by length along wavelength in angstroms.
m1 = 12.7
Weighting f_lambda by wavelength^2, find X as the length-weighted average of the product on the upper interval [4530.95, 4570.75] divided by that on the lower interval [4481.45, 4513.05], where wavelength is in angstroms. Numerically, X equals 1.1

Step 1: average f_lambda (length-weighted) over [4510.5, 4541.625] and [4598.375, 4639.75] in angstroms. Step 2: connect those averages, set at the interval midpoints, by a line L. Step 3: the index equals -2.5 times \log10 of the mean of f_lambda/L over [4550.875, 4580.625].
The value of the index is -0.10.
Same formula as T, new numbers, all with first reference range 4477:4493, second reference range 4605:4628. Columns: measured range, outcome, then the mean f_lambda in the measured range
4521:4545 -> -1.84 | 14.2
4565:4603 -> -3.42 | 13.6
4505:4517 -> -0.13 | 13.6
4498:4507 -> 0.01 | 13.6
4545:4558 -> -1.46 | 14.4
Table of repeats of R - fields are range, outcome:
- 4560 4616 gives 13.4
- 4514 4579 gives 14.2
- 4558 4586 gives 14.2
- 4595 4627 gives 12.2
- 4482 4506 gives 13.7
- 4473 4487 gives 14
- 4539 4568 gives 14.5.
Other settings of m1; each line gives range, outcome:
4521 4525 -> 13.7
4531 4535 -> 14.5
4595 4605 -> 12.6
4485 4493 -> 13.7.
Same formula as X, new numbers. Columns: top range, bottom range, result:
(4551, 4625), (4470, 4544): 0.99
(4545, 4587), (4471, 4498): 1.07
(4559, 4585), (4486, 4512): 1.08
